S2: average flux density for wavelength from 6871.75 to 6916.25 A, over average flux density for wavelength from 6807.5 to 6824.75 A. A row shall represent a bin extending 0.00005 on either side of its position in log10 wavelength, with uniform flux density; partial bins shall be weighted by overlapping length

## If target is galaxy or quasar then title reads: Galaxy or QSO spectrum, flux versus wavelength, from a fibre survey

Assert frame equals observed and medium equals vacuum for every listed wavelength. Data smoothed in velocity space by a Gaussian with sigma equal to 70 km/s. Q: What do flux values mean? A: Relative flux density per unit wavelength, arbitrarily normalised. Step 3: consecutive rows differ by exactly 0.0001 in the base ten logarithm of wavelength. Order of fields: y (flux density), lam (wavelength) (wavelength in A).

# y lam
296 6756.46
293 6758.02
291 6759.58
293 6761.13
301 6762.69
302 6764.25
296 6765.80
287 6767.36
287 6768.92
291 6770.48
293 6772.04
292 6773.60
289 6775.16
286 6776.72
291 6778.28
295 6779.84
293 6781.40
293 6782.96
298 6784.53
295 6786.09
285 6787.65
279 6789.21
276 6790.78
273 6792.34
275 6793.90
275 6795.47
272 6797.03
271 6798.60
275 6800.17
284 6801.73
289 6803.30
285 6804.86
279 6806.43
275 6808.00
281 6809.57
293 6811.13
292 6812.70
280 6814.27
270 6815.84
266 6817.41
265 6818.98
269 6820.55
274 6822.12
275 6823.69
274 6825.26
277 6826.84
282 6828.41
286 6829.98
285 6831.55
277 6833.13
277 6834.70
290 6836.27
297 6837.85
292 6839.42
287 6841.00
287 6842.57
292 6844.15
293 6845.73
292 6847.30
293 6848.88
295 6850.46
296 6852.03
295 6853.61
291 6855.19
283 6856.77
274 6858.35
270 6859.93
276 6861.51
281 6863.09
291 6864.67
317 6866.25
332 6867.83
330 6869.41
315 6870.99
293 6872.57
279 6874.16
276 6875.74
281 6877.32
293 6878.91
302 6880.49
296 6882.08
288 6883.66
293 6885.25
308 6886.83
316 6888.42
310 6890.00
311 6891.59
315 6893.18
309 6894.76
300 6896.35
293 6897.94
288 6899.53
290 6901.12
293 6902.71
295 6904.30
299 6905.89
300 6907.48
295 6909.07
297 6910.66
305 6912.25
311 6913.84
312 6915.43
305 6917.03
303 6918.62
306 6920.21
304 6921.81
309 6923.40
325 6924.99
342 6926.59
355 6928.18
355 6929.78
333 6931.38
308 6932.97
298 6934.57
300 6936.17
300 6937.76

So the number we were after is 1.1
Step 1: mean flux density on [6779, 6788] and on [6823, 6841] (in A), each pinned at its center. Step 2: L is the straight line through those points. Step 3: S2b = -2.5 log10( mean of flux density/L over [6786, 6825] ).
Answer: 0.04 mag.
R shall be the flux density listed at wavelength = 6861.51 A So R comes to 276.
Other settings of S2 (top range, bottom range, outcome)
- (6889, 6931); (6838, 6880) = 1.06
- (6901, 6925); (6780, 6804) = 1.07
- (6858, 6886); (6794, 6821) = 1.06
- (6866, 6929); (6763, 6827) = 1.08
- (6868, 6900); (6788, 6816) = 1.08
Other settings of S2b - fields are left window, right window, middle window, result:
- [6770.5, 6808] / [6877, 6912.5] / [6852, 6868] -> 0.02 mag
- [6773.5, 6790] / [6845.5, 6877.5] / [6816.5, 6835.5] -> 0.06 mag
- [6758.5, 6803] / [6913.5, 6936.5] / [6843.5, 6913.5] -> 0.04 mag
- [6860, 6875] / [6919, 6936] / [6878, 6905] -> 0.03 mag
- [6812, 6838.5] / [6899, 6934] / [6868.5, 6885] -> 0.00 mag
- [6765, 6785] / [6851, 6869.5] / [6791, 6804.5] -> 0.06 mag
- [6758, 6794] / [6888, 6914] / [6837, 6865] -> 0.03 mag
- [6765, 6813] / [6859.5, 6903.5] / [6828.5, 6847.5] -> 0.02 mag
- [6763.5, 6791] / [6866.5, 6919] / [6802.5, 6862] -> 0.05 mag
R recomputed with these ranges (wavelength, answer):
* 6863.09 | 281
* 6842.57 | 287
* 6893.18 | 315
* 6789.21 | 279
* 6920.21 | 306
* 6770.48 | 291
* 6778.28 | 291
